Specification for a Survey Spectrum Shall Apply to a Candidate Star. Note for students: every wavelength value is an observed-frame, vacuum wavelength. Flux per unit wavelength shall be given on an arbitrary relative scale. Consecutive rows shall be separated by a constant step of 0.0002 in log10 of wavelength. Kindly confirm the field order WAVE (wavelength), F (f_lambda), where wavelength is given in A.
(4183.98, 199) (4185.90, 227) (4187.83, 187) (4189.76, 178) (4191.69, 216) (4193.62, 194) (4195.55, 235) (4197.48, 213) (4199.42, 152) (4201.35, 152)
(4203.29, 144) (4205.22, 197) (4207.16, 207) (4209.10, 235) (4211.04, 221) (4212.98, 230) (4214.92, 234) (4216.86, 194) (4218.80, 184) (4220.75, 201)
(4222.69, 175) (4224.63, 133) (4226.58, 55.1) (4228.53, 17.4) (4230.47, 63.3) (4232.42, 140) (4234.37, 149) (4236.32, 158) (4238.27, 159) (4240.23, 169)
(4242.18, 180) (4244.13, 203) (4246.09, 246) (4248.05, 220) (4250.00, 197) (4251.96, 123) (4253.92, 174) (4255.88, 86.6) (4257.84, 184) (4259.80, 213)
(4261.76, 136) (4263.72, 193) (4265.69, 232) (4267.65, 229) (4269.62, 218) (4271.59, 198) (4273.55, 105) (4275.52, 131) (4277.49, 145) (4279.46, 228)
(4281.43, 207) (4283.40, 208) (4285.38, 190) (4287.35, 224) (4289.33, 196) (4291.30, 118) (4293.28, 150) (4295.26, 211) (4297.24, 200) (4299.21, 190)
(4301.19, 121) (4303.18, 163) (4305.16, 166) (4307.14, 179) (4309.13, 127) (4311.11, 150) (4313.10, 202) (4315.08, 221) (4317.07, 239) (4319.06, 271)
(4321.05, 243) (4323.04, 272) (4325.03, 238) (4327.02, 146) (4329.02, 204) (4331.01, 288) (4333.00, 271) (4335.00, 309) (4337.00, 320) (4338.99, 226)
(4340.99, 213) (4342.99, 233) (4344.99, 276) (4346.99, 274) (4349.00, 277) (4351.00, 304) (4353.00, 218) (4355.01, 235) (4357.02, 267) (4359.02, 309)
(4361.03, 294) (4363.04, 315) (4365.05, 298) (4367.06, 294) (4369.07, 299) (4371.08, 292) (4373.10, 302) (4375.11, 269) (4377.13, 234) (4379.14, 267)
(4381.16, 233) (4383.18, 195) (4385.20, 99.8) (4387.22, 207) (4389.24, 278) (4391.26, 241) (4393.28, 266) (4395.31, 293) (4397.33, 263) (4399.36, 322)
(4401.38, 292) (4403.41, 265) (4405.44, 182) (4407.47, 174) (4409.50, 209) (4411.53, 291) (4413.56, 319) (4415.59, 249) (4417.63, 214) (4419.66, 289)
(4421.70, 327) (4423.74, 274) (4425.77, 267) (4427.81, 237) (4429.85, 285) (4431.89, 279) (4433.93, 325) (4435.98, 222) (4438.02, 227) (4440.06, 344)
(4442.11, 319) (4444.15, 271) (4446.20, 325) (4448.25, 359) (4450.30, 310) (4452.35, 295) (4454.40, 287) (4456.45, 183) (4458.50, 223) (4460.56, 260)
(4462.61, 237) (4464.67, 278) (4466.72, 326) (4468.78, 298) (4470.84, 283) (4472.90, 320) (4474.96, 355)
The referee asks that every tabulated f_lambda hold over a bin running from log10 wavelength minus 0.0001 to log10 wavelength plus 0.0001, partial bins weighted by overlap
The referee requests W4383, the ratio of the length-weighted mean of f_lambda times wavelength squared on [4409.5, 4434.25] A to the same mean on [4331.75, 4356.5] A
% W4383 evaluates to 1.08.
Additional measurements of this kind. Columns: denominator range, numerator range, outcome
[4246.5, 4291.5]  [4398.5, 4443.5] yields 1.58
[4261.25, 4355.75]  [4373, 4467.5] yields 1.32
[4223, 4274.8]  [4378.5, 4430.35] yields 1.68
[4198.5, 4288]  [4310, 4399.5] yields 1.53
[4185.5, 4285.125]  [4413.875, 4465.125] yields 1.71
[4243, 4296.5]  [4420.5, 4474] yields 1.67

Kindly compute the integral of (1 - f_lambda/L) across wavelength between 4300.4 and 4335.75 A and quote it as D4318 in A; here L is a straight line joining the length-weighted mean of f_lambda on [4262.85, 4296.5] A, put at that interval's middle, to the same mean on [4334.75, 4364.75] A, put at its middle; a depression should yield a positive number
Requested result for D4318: 3.5 A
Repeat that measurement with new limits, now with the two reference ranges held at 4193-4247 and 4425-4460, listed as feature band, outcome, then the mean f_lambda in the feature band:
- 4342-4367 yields -4.0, 276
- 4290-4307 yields 3.6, 166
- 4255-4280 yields 2.5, 176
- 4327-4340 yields -1.9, 260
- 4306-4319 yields 1.5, 192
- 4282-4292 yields 0.7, 190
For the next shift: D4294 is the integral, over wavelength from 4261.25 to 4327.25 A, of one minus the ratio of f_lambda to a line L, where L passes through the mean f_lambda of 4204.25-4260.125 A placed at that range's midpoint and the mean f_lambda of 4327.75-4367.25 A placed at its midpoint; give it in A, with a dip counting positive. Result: 9.7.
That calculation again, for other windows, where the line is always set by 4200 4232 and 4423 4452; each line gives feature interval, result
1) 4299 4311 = 3.33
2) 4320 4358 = -3.19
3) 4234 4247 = -0.23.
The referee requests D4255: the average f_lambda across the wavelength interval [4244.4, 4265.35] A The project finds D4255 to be 180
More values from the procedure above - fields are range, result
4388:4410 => 254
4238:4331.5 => 189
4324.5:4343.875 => 245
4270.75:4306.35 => 175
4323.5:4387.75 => 257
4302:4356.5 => 232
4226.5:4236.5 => 96.1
